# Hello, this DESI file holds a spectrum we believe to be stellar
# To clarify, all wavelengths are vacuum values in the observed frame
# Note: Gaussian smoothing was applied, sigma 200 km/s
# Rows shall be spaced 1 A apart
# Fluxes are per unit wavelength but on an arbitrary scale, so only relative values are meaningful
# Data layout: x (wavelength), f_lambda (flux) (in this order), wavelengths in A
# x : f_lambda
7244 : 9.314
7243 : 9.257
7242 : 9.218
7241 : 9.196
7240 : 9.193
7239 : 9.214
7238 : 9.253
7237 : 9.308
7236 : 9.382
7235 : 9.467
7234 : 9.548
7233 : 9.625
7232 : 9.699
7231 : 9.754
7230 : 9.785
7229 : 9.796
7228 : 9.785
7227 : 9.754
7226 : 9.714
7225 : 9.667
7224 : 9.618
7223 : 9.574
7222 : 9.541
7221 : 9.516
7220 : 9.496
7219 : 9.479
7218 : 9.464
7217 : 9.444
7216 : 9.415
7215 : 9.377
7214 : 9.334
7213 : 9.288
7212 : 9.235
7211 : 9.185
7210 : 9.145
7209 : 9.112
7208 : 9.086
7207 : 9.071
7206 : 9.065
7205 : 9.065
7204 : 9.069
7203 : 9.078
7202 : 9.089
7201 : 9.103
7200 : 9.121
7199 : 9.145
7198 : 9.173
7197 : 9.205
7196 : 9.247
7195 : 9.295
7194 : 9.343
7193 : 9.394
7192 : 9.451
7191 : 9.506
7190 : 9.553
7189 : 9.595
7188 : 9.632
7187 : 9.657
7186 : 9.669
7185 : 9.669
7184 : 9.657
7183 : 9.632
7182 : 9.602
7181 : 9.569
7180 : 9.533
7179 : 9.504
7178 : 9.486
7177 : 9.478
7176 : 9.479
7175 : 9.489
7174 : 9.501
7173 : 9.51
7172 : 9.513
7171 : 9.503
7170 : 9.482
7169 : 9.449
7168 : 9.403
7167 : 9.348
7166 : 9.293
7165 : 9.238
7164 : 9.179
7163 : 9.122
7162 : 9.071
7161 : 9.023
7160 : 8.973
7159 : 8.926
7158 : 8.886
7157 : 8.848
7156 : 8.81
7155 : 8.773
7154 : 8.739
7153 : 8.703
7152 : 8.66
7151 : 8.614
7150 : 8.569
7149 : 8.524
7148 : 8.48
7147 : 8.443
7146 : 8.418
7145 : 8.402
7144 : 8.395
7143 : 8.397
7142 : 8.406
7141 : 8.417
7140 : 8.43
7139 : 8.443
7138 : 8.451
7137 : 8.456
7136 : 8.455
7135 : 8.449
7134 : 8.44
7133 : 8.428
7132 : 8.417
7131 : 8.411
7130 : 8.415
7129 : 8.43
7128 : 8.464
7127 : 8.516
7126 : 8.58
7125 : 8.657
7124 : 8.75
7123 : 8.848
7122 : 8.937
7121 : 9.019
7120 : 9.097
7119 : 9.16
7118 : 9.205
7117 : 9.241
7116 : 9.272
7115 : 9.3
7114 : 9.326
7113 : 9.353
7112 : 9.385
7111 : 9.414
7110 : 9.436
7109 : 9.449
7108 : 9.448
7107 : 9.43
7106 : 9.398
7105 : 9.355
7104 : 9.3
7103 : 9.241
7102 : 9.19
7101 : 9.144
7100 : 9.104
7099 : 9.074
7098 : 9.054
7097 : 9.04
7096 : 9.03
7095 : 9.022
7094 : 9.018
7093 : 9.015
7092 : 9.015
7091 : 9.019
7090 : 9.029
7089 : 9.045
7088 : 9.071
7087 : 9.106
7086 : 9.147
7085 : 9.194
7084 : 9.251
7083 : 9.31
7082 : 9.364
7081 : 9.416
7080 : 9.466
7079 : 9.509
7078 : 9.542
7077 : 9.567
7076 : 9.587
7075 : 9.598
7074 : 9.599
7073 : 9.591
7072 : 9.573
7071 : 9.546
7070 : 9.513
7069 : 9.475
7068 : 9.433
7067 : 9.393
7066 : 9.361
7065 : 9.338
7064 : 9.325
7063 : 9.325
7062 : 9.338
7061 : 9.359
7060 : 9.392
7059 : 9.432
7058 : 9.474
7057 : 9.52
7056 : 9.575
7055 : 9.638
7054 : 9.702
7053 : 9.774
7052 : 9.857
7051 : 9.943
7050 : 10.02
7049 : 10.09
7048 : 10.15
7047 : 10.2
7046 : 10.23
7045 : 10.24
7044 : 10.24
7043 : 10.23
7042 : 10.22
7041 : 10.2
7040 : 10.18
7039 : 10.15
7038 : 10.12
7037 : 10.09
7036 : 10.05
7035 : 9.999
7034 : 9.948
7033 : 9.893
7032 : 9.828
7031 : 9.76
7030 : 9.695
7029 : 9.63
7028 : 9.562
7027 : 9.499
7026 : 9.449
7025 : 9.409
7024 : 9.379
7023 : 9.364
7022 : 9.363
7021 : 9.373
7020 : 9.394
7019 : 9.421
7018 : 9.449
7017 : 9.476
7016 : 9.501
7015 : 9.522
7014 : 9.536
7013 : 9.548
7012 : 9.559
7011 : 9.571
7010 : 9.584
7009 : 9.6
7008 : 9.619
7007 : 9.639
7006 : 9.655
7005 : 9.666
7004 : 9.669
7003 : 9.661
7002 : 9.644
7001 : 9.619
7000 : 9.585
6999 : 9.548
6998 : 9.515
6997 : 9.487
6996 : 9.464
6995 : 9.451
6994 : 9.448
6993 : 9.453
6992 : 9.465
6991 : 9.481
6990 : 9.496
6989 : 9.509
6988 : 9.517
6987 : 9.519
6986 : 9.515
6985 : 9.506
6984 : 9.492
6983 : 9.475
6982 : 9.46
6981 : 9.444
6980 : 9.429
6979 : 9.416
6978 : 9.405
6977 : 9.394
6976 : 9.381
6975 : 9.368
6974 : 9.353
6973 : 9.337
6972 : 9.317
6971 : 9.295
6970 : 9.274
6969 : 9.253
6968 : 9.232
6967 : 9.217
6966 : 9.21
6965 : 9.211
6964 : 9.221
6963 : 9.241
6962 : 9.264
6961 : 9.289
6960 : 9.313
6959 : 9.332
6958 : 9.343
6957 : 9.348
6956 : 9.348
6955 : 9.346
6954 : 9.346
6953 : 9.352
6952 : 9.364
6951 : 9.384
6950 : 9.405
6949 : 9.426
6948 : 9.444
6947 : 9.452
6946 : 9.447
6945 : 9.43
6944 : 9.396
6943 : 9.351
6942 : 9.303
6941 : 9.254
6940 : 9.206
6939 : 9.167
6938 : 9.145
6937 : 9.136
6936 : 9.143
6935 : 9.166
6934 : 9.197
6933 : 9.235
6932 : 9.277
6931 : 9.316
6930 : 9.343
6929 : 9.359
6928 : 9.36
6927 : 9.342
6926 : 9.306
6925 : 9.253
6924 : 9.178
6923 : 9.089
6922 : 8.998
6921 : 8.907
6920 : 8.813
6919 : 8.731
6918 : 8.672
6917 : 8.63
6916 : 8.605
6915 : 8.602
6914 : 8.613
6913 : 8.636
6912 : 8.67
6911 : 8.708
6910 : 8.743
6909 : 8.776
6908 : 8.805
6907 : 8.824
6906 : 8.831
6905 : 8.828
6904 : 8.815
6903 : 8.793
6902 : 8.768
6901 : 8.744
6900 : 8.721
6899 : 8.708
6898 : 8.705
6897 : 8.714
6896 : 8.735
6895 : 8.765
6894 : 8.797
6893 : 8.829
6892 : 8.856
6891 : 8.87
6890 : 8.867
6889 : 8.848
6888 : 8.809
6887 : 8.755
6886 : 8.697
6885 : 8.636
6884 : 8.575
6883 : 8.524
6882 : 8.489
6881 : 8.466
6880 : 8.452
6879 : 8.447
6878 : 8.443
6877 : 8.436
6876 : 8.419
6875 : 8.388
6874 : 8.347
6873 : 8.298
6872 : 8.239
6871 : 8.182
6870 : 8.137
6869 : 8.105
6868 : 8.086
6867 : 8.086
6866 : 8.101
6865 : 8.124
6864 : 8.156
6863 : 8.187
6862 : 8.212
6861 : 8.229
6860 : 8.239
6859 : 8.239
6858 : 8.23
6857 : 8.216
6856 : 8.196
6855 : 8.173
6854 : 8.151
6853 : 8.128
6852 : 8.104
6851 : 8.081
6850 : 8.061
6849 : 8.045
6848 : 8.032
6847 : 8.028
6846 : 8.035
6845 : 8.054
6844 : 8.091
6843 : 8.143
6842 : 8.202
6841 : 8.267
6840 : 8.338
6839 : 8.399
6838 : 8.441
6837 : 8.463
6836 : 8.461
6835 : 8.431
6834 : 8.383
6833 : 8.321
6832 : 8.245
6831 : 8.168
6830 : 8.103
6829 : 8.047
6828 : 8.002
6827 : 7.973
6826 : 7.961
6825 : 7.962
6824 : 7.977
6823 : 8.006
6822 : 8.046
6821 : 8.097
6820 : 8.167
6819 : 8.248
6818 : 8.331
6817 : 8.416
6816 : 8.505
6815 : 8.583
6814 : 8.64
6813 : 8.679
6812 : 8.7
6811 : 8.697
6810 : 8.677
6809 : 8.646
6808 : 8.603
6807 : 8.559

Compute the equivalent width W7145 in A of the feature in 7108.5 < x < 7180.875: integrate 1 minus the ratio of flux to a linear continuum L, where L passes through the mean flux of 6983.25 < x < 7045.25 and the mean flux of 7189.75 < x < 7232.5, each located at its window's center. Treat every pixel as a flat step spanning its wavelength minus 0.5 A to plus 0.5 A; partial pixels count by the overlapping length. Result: 4.13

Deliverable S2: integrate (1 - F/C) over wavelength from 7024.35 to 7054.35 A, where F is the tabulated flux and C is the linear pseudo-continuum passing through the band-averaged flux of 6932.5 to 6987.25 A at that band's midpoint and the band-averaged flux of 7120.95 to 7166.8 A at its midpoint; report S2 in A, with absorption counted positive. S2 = -3.0 A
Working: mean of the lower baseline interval 9.33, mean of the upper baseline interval 8.66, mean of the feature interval 9.94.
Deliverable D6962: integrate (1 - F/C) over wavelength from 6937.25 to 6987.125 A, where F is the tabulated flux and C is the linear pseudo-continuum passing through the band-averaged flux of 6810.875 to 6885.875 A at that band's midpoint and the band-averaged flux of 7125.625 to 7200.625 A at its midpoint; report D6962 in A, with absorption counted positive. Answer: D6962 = -4.8 A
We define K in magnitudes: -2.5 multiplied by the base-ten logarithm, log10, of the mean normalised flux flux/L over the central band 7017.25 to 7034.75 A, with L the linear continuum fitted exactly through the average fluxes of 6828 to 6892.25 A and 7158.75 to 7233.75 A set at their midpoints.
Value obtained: -0.08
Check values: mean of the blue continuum 8.31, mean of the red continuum 9.4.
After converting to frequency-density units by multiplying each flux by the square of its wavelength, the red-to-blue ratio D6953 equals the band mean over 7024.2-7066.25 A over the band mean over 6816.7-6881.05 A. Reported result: 1.26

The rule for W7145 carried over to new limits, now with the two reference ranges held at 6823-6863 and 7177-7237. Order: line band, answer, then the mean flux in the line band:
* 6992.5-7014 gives -2.08 A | 9.57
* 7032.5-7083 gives -4.63 A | 9.73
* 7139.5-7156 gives 1.24 A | 8.53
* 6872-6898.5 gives -0.94 A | 8.61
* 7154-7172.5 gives 0.27 A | 9.15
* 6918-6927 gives -0.62 A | 9.03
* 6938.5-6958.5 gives -1.92 A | 9.36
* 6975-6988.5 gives -1.25 A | 9.45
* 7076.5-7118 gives -0.89 A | 9.25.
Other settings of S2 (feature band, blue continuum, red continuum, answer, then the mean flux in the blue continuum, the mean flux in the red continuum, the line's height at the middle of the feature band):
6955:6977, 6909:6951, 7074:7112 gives -0.4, 9.11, 9.26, 9.14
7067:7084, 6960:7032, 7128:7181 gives -0.6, 9.46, 8.87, 9.17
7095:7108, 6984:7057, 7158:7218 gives 0.4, 9.7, 9.33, 9.52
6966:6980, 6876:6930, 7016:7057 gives 0.0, 8.79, 9.81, 9.32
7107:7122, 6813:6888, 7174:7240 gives -0.3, 8.26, 9.42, 9.12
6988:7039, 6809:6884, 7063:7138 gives -4.4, 8.26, 9.13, 8.83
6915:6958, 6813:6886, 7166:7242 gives -3.4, 8.24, 9.42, 8.53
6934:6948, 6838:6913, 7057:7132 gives -1.0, 8.44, 9.2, 8.67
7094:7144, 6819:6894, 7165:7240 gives 1.3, 8.29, 9.43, 9.15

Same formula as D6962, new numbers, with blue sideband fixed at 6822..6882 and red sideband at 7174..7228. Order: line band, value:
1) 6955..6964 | -0.77 A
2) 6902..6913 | -0.50 A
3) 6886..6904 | -0.92 A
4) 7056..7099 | -1.64 A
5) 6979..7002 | -2.16 A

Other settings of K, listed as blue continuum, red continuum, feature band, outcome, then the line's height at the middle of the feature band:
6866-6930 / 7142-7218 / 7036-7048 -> -0.14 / 8.94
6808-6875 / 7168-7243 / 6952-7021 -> -0.09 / 8.71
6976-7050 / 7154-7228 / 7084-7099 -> 0.05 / 9.52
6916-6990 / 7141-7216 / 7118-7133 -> 0.06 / 9.19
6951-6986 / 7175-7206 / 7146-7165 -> 0.07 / 9.39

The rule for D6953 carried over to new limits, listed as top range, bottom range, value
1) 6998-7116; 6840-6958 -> 1.14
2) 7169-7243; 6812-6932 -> 1.22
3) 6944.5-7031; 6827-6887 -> 1.19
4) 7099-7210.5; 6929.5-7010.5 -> 1.02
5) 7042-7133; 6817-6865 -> 1.22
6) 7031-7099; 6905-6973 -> 1.08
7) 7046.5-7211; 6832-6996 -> 1.10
